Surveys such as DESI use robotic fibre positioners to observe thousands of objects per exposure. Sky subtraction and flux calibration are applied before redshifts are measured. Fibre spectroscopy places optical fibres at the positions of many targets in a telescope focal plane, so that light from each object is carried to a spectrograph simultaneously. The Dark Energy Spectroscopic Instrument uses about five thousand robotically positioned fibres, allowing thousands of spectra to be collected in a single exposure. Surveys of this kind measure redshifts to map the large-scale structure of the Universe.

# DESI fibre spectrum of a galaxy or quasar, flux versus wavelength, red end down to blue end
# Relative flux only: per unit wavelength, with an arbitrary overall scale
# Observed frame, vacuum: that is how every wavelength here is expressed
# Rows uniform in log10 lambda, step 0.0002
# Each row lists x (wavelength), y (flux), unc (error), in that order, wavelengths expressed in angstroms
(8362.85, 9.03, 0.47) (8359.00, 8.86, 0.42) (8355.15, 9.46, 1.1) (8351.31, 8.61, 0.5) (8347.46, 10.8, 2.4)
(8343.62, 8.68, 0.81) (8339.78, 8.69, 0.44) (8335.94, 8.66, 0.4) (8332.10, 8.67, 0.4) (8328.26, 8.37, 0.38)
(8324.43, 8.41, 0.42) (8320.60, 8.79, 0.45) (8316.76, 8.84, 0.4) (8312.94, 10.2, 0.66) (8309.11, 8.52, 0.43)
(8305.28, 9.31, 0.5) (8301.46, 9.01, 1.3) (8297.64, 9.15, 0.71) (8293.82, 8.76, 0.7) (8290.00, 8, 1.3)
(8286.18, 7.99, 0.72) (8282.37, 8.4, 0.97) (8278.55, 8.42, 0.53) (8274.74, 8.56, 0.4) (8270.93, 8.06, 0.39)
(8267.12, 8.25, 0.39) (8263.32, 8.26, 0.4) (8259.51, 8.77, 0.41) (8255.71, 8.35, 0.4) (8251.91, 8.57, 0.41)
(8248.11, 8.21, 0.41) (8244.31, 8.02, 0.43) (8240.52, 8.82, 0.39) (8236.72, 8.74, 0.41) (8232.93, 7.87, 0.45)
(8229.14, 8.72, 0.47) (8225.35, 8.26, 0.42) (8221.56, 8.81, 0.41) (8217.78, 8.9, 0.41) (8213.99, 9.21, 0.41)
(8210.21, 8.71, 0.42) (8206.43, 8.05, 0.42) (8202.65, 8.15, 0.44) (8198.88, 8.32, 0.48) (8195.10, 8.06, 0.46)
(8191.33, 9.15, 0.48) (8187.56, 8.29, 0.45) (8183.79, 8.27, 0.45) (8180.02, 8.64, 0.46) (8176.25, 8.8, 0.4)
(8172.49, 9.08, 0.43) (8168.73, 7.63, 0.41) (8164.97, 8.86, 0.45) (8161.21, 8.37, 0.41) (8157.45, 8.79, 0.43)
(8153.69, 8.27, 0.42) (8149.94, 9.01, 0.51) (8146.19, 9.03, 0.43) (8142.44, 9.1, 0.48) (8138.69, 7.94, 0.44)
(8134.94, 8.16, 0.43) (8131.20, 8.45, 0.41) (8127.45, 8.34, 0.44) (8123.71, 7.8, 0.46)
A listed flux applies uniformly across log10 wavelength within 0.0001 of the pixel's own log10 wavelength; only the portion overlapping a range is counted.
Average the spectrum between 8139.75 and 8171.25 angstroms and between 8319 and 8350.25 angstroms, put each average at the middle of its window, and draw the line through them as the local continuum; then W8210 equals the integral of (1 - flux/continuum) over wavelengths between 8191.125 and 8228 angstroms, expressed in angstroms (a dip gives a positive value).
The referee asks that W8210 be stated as 0.7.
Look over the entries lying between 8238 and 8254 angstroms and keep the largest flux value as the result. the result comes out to 8.82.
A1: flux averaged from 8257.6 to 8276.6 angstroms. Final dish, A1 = 8.38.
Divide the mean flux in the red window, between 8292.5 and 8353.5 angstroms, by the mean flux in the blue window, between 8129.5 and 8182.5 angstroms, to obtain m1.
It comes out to 1.05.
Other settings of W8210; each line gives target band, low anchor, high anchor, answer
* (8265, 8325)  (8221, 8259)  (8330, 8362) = 0.58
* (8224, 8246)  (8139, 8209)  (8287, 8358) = 0.72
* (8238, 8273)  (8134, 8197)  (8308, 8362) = 1.62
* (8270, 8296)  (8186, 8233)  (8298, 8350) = 1.46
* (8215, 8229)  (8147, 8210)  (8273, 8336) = -0.21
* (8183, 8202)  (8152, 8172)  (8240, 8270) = 0.01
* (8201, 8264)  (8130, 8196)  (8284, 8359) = 1.47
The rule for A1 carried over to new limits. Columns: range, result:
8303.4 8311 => 8.91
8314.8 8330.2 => 8.61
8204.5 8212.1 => 8.38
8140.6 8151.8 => 9.05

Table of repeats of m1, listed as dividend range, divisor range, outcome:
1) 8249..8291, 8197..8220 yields 0.97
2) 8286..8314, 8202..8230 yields 1.03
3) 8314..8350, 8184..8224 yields 1.04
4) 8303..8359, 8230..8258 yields 1.07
